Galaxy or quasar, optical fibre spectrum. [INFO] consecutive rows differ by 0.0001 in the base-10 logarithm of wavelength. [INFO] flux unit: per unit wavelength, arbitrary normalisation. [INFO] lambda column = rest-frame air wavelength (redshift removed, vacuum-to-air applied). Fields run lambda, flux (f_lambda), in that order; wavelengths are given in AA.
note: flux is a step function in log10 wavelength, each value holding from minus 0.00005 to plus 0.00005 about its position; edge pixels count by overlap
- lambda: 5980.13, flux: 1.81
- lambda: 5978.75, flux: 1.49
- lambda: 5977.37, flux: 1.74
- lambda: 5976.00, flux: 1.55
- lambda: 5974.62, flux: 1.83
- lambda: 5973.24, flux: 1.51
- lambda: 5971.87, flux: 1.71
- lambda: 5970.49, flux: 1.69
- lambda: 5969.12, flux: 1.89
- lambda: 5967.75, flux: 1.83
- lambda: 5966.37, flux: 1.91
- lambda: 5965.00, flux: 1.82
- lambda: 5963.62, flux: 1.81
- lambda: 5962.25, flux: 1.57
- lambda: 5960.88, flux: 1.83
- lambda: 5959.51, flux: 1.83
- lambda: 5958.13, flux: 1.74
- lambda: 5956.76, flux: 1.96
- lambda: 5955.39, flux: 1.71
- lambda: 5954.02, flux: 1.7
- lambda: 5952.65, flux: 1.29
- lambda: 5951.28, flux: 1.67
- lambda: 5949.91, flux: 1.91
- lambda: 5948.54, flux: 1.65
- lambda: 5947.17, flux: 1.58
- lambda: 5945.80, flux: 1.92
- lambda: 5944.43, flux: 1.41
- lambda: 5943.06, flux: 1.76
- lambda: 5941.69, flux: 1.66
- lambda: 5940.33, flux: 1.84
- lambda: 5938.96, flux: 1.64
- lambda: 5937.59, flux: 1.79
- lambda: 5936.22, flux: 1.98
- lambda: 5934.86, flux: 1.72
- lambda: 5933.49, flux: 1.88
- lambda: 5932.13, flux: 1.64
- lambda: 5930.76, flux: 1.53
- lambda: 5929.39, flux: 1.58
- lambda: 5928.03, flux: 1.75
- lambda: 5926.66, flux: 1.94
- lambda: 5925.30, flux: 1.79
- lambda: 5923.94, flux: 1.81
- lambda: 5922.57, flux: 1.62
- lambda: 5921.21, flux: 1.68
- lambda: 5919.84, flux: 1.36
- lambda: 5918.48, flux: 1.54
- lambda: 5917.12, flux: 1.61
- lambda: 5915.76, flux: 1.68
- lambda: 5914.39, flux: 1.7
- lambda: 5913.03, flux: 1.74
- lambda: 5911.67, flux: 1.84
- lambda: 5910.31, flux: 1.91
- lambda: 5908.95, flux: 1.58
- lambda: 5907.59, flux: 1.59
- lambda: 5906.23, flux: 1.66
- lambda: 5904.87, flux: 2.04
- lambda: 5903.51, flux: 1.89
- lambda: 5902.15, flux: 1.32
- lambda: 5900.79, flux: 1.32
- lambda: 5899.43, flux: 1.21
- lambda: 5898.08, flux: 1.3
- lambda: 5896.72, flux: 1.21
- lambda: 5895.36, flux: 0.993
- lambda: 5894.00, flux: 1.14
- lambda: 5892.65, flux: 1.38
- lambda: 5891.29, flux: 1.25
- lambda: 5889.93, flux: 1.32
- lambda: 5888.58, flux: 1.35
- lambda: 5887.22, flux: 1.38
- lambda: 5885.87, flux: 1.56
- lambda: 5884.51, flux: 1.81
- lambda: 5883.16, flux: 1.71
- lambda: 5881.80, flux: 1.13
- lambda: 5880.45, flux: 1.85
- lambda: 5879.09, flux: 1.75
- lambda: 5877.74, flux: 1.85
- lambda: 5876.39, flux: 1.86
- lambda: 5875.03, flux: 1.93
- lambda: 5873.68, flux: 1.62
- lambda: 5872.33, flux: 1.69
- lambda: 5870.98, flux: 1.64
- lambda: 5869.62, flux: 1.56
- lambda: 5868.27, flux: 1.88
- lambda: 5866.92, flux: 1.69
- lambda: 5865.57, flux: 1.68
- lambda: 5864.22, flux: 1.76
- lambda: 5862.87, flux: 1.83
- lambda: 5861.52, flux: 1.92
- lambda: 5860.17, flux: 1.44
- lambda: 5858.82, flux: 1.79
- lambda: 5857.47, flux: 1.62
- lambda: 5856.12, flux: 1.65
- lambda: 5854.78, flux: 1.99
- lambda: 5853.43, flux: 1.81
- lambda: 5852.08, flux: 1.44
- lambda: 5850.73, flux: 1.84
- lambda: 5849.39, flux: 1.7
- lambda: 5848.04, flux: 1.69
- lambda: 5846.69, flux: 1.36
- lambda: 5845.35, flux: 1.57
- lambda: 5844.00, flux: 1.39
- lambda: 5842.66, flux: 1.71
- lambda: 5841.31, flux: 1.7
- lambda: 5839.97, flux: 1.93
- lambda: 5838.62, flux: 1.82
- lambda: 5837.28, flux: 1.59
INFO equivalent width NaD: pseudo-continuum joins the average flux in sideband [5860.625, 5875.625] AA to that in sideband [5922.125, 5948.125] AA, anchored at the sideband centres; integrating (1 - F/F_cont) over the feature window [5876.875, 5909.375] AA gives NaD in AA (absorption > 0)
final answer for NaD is 4.71 AA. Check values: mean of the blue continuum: 1.74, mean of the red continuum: 1.73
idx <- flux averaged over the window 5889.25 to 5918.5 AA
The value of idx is 1.51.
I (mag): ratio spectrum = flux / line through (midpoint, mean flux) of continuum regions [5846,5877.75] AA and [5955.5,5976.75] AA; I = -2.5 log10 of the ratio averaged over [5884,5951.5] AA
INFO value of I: 0.09 mag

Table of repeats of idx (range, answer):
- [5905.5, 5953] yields 1.7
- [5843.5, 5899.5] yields 1.59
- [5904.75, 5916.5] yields 1.73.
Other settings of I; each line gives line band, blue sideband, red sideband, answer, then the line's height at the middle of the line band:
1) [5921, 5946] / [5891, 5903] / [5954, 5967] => -0.12 mag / 1.56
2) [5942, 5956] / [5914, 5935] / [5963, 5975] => 0.05 mag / 1.73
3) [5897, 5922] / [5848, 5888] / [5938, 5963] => 0.07 mag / 1.7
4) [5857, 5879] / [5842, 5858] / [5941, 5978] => -0.05 mag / 1.66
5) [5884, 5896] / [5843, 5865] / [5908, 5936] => 0.24 mag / 1.69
